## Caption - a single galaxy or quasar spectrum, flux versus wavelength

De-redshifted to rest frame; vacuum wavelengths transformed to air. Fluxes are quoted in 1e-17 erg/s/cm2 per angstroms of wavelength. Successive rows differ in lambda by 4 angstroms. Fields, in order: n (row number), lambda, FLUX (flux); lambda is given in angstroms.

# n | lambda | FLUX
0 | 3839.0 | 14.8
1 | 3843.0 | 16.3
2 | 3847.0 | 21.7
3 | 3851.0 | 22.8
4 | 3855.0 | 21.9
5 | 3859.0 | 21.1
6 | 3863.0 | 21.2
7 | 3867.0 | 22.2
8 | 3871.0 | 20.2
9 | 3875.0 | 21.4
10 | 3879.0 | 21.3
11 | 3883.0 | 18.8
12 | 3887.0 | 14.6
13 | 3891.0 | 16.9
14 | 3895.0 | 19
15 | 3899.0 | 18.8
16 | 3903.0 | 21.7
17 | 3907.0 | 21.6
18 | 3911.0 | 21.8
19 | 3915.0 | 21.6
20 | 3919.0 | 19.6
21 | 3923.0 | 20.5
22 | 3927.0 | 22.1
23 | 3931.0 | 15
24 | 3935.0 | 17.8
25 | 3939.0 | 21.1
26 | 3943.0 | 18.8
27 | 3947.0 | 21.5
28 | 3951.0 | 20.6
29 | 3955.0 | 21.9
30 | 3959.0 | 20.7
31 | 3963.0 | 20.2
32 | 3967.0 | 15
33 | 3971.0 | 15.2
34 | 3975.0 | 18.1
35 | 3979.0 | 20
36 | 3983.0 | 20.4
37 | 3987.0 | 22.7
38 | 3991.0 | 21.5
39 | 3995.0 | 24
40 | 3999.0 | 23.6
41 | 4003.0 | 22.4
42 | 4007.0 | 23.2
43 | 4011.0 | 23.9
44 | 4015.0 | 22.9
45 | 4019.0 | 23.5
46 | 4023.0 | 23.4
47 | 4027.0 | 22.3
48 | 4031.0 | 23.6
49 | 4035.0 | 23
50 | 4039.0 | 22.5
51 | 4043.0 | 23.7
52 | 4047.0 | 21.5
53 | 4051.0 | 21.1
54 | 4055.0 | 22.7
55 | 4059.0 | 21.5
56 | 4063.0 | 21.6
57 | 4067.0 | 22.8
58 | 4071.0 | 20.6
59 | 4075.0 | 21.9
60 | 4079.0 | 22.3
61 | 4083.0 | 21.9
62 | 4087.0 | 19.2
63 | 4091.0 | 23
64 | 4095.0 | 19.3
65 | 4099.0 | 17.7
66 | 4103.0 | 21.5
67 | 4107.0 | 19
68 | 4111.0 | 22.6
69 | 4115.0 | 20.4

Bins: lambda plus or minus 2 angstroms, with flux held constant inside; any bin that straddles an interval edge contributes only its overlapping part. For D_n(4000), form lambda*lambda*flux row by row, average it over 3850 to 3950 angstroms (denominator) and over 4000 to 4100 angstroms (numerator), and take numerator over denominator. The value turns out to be 1.2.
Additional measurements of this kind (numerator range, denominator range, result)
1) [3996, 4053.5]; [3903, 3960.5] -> 1.18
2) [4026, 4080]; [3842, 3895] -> 1.22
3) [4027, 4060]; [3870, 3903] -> 1.28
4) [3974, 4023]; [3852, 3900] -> 1.20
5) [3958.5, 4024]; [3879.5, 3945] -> 1.14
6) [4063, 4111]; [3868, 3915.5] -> 1.17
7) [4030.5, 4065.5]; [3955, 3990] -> 1.20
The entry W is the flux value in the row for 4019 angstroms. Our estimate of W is 23.5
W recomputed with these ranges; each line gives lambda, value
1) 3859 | 21.1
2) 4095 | 19.3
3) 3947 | 21.5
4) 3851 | 22.8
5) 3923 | 20.5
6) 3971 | 15.2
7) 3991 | 21.5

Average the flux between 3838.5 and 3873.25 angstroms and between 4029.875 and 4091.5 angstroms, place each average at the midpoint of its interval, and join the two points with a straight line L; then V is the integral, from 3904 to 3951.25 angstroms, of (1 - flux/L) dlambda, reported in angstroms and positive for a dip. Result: 1.9 angstroms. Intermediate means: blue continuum 20.5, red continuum 22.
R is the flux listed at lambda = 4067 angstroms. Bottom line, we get 22.8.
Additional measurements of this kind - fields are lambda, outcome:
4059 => 21.5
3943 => 18.8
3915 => 21.6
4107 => 19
